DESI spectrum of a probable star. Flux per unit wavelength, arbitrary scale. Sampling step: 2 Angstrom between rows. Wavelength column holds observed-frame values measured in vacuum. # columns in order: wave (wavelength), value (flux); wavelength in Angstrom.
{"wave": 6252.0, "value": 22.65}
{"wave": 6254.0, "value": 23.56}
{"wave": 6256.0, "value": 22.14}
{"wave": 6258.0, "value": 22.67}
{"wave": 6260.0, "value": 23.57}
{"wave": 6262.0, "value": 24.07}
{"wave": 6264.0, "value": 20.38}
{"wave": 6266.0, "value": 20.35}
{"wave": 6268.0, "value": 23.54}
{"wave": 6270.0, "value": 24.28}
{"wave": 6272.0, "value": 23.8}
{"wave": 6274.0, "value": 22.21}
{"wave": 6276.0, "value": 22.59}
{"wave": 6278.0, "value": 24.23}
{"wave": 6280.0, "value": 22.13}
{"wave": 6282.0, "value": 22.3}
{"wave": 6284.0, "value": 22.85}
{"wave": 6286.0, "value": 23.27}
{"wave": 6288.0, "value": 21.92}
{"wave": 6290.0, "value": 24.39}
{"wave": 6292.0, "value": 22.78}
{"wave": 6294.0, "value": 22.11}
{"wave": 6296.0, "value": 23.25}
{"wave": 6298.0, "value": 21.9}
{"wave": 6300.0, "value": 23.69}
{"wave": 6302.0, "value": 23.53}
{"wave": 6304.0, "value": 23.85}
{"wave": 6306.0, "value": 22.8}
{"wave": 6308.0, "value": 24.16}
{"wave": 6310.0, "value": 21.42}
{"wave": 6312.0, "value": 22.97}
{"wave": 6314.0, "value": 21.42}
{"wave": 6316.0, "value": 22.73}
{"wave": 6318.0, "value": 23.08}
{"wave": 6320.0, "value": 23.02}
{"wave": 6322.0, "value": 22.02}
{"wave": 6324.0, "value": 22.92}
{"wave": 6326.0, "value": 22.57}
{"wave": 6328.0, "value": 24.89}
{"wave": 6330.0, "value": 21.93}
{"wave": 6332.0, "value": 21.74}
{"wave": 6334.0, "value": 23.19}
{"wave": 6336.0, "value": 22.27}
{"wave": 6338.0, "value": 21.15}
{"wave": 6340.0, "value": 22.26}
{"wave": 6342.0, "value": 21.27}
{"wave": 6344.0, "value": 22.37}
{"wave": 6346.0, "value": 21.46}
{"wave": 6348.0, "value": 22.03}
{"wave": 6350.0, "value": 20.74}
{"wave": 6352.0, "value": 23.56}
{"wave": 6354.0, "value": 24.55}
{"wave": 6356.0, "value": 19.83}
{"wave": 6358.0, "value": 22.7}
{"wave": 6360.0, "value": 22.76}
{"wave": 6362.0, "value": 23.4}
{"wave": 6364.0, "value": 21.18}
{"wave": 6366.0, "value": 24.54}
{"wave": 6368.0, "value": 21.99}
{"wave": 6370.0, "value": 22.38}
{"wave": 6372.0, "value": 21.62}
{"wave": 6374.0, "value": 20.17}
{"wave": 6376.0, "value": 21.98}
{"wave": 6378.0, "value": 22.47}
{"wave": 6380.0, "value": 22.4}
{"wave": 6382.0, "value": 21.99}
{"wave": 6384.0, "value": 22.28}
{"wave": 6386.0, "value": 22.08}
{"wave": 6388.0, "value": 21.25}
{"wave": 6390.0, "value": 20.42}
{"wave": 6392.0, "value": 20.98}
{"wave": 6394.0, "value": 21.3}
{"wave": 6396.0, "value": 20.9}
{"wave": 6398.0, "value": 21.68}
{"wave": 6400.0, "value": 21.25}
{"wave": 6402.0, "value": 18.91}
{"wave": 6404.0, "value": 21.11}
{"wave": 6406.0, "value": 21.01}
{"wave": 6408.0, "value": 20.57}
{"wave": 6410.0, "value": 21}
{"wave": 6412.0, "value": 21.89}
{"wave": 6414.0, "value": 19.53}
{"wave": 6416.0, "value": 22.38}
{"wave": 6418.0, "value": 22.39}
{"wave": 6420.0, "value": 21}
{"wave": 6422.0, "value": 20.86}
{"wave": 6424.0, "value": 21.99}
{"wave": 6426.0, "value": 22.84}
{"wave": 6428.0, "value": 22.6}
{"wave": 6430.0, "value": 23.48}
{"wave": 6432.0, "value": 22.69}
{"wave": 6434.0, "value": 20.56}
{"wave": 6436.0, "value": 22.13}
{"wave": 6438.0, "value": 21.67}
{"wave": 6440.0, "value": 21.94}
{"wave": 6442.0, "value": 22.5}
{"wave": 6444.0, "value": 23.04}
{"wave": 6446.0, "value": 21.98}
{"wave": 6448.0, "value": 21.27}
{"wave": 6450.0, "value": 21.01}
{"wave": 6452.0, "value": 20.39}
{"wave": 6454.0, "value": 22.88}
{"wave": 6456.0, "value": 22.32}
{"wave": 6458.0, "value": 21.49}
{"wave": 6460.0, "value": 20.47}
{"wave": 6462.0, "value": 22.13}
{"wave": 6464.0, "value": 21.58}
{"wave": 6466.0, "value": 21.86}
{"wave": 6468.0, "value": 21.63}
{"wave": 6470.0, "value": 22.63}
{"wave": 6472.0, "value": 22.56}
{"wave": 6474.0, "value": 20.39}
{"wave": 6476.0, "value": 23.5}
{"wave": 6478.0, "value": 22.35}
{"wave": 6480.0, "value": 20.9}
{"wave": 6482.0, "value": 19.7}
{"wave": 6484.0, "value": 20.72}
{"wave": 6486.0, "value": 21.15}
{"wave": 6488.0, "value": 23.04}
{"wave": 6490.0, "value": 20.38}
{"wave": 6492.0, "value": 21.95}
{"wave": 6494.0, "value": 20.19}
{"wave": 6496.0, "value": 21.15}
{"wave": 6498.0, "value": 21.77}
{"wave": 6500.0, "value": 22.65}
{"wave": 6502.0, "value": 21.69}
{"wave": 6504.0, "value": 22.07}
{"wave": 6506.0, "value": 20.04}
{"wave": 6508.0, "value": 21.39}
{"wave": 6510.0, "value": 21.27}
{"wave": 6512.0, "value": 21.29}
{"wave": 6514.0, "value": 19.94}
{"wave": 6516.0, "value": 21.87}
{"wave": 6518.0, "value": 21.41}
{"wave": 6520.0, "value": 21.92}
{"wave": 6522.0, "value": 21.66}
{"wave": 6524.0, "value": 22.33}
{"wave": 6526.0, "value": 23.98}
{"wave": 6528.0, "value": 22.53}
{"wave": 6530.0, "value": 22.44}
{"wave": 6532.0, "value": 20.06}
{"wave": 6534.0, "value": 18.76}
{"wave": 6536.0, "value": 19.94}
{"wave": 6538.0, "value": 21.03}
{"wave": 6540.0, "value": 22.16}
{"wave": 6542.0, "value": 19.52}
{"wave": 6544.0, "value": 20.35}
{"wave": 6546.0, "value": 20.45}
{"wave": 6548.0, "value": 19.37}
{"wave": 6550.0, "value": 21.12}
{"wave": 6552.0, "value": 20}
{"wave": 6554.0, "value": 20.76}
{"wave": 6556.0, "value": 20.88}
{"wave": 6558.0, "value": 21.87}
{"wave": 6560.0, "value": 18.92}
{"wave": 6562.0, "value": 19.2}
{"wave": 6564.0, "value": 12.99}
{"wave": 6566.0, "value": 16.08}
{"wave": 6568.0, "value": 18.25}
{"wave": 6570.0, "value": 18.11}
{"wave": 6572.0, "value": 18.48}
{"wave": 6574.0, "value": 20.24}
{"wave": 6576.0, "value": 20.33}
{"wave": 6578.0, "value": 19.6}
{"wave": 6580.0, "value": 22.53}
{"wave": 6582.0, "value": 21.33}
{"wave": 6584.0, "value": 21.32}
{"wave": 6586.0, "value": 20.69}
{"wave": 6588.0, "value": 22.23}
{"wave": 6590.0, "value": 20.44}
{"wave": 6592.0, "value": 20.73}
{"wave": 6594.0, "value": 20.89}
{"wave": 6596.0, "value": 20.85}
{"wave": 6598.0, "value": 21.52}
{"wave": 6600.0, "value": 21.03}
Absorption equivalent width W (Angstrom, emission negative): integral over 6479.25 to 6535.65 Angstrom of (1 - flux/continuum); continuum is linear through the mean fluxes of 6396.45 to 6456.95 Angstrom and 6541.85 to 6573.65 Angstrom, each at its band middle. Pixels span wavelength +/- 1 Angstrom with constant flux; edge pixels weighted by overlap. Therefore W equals -3.5 Angstrom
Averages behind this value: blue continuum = 21.6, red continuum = 19.2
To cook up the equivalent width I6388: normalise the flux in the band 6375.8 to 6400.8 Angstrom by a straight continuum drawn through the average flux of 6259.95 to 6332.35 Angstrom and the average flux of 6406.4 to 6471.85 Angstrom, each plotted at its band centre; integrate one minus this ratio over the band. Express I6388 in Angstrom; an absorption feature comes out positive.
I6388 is 0.6 Angstrom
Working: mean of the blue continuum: 22.8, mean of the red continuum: 21.8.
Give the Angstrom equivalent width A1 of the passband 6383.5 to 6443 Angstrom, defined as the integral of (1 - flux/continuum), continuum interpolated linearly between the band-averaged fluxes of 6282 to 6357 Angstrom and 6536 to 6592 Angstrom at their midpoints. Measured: 0.2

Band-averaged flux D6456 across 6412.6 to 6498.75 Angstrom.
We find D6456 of 21.7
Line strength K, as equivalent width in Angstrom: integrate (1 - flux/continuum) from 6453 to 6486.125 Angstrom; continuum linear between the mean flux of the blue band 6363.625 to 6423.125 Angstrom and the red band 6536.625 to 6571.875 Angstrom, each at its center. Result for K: -1.9 Angstrom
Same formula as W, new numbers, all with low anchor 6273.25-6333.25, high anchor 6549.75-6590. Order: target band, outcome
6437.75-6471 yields -1.2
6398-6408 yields 0.5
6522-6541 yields -1.2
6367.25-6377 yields 0.2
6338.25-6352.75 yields 0.3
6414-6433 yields -0.6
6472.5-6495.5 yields -0.7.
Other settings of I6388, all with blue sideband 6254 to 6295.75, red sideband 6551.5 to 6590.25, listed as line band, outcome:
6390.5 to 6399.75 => 0.16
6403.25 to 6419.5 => 0.11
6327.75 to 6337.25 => -0.17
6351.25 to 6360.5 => -0.29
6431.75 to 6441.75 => -0.32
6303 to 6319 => -0.27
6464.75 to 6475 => -0.52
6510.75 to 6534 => -1.64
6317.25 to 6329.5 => -0.41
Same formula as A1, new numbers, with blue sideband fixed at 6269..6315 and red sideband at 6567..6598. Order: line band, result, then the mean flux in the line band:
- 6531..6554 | 0.56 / 20.3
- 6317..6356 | 0.27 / 22.4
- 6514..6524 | -0.29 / 21.6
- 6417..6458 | -0.52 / 22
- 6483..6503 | -0.24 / 21.5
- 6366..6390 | 0.31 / 21.9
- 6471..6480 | -0.29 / 22.1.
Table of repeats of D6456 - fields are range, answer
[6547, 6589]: 19.7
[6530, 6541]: 20.6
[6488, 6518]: 21.3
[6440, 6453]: 21.7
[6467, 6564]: 21.1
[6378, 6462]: 21.6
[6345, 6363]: 22.3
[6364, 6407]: 21.5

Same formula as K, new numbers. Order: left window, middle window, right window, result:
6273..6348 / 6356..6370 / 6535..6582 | -0.31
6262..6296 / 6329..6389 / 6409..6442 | 0.35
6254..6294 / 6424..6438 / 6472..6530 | -0.22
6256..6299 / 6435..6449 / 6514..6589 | -0.48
